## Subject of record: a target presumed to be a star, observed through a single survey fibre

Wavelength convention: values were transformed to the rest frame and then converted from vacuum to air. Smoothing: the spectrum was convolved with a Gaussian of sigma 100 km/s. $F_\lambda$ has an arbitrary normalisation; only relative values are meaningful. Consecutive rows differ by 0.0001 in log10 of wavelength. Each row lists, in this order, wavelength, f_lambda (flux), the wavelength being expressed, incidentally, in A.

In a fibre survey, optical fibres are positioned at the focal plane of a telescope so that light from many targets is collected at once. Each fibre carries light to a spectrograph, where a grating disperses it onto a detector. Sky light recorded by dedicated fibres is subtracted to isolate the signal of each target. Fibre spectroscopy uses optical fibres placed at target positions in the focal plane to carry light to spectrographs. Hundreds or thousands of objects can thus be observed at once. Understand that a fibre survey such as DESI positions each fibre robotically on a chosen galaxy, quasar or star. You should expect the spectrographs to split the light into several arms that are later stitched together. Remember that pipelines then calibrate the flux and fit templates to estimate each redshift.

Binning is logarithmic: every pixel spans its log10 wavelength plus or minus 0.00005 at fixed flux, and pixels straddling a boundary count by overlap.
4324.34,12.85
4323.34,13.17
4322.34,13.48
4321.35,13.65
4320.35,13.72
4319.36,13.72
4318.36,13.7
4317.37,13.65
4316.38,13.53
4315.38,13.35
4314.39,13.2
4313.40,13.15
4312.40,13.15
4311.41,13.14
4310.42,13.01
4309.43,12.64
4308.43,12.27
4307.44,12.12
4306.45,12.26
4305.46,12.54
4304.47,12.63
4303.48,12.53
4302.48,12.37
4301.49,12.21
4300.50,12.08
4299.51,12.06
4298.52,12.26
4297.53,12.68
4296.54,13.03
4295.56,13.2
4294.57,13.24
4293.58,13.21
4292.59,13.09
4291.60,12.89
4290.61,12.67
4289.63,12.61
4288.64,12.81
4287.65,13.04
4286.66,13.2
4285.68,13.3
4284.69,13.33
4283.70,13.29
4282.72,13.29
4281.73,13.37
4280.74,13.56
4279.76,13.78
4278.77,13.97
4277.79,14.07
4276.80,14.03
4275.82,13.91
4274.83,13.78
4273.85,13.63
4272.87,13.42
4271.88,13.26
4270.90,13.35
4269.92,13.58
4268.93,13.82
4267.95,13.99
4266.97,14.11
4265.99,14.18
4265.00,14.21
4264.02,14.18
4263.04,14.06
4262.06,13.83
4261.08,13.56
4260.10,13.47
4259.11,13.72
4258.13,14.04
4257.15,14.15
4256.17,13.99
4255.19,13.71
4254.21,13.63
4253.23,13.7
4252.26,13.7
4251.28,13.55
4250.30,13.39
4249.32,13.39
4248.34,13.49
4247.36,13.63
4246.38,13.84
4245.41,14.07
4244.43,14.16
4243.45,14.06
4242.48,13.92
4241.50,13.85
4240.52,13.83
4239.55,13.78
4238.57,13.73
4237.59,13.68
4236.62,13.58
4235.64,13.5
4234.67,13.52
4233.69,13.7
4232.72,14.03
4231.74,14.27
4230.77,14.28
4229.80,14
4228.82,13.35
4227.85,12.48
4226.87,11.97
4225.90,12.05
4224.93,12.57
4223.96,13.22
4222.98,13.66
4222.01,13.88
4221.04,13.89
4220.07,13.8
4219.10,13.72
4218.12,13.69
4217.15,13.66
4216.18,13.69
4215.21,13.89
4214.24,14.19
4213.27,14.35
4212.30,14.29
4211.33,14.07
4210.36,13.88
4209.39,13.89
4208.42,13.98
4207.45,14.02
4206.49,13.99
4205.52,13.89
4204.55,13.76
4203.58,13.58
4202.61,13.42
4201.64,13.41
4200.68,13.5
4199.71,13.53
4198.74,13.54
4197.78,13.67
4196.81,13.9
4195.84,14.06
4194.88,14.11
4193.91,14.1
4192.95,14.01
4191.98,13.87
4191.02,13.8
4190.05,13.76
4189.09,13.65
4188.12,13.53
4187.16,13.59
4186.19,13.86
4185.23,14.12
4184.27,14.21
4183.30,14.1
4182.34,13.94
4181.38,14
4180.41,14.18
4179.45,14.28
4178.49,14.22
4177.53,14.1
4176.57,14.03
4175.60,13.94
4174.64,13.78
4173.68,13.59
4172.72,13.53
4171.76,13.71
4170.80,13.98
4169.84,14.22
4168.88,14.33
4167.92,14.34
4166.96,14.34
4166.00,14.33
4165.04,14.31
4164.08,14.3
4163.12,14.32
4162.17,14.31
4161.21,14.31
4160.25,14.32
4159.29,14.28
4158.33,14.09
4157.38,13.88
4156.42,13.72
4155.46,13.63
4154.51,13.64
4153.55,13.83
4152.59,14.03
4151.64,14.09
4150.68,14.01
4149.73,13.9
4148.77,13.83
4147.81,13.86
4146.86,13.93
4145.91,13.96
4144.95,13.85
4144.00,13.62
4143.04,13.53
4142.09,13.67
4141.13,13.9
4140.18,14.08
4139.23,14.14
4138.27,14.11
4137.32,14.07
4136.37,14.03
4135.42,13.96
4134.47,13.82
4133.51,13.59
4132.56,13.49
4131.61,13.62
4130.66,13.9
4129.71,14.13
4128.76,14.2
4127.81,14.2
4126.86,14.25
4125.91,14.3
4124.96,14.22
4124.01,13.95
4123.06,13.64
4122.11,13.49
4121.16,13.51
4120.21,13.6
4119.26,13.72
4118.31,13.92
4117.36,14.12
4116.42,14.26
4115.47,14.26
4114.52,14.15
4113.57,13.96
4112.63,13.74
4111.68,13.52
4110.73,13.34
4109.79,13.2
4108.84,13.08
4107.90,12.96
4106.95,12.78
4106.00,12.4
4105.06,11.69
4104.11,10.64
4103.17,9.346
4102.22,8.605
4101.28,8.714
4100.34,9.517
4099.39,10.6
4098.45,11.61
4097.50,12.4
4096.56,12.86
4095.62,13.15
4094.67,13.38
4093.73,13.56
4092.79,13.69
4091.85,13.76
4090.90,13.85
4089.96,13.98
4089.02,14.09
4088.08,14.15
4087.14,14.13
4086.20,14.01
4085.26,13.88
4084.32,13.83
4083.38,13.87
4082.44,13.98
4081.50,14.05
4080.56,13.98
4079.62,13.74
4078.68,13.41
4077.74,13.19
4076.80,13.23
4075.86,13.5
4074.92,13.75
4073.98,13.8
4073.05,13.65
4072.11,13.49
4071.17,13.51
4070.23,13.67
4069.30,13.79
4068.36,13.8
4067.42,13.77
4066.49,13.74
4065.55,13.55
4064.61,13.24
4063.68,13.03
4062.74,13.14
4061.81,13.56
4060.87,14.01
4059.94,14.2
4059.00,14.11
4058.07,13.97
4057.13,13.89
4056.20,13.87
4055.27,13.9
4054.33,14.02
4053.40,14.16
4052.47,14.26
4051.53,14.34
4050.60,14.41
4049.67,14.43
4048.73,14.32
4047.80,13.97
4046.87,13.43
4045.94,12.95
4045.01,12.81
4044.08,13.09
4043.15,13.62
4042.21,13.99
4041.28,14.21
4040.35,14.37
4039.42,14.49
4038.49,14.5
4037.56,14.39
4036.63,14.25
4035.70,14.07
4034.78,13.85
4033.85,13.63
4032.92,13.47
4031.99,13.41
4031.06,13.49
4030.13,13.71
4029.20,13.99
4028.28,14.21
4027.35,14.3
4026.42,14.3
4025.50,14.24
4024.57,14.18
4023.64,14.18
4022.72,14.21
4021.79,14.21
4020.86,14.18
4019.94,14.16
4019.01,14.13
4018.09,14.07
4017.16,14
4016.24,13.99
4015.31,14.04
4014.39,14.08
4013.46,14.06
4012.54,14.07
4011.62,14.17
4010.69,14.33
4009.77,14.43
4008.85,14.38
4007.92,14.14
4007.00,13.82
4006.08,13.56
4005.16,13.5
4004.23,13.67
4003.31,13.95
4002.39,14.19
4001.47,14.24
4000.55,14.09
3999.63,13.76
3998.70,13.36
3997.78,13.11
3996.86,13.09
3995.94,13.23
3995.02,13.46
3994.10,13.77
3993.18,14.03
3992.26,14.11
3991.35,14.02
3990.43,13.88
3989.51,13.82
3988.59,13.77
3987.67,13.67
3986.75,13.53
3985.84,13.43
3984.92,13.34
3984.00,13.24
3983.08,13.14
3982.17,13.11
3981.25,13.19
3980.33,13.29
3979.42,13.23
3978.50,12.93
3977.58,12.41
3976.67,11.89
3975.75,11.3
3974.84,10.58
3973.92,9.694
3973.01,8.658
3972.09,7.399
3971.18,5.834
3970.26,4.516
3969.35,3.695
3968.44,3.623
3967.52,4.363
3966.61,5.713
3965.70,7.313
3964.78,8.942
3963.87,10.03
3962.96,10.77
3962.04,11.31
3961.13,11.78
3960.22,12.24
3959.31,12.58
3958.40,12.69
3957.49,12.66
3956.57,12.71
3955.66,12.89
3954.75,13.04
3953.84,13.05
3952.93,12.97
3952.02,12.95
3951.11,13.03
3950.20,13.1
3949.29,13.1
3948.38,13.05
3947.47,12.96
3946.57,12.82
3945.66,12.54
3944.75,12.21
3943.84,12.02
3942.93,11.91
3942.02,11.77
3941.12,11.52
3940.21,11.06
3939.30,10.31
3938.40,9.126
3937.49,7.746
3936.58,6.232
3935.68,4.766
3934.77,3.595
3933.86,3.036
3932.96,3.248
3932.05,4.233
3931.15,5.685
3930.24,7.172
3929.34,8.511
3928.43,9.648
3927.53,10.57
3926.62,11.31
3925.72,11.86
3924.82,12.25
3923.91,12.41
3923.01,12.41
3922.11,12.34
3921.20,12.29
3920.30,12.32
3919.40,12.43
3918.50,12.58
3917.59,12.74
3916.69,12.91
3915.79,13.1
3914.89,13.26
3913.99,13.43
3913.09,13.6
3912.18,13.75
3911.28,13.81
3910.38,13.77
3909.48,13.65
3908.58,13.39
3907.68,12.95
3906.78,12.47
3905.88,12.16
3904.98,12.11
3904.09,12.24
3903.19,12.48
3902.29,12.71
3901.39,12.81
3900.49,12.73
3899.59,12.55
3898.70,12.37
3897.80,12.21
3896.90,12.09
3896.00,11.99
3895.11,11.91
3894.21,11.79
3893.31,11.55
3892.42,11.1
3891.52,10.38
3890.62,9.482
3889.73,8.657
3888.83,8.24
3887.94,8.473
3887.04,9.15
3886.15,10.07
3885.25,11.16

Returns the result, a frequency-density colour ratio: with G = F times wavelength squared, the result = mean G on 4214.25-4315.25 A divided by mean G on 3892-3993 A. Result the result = 1.39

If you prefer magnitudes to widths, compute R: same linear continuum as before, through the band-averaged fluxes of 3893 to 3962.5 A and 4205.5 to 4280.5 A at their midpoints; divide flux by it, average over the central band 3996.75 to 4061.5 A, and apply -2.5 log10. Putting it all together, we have -0.146 mag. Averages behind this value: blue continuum 11.5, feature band 14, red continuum 13.7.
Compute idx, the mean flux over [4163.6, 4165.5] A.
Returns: 14.3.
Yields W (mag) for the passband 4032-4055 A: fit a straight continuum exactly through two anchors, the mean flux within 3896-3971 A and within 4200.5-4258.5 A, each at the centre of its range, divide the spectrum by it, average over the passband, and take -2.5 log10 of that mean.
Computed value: -0.17 mag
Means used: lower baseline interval 10.9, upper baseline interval 13.7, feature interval 13.9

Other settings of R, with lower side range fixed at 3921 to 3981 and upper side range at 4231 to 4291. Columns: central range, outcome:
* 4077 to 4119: -0.10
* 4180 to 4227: -0.06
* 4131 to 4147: -0.13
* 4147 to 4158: -0.12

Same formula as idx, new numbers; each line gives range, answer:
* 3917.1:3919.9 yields 12.6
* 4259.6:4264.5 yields 13.8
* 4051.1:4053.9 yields 14.2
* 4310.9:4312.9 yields 13.2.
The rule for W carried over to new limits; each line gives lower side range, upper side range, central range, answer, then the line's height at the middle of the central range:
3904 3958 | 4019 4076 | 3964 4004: 0.09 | 12.5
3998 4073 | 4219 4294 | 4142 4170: -0.02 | 13.7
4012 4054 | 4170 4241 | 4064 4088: 0.02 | 13.9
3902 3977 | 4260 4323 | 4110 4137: -0.16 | 12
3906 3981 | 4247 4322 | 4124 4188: -0.14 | 12.3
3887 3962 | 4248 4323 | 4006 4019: -0.19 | 11.8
